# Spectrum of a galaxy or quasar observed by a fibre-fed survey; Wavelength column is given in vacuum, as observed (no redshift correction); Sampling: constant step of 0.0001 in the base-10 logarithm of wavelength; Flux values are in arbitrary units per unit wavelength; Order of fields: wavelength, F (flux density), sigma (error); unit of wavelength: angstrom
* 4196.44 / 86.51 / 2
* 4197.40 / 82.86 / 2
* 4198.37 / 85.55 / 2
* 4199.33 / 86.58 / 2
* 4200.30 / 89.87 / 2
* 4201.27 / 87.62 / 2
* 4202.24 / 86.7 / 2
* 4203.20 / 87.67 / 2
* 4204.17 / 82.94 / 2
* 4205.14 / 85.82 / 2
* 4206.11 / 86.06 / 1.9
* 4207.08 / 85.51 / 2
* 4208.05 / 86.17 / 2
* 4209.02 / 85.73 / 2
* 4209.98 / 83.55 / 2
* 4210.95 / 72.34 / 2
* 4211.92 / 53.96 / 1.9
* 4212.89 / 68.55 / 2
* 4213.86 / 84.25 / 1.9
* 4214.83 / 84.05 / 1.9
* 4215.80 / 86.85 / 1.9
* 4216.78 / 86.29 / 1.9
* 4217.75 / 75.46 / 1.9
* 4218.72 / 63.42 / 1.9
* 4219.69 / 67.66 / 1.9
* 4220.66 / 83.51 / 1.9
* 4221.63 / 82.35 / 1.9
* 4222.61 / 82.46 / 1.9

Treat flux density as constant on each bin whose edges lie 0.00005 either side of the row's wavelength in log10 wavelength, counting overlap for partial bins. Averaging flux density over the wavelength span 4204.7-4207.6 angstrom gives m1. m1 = 85.7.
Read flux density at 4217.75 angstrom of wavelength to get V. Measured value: 75.46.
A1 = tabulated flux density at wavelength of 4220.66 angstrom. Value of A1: 83.51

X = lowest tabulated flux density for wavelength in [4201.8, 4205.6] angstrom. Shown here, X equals 82.94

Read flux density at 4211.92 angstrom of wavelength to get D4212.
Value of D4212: 53.96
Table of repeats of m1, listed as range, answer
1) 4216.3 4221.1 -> 75.3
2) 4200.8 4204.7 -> 86.3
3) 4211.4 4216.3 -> 75.4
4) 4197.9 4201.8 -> 87.4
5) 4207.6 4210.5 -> 85.2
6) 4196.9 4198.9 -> 84.7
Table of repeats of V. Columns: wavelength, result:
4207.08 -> 85.51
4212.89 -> 68.55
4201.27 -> 87.62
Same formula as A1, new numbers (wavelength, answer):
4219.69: 67.66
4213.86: 84.25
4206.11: 86.06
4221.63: 82.35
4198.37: 85.55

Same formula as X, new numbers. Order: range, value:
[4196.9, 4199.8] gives 82.86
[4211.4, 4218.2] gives 53.96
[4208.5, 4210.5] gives 83.55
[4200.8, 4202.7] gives 86.7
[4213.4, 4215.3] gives 84.05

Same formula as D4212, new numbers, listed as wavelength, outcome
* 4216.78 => 86.29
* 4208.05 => 86.17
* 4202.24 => 86.7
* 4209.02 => 85.73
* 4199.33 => 86.58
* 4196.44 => 86.51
